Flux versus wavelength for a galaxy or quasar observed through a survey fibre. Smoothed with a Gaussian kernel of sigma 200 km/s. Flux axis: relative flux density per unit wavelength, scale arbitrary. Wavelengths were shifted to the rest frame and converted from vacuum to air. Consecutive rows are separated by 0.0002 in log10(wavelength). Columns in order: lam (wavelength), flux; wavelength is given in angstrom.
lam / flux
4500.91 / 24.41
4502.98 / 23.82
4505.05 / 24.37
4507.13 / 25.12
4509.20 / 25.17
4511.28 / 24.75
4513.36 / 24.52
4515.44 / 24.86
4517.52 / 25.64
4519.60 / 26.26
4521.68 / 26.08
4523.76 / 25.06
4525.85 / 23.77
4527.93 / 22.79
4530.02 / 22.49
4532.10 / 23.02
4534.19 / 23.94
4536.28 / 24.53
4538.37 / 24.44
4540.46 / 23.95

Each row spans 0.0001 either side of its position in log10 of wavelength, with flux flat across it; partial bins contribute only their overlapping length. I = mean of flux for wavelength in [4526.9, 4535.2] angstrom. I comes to 23.1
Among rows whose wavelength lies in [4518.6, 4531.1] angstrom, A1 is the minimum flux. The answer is 22.49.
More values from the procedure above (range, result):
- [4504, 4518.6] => 24.37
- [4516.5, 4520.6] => 25.64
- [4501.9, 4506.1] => 23.82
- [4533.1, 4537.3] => 23.94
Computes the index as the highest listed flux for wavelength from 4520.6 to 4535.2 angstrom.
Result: 26.08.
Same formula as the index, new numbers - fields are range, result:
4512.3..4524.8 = 26.26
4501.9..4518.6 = 25.64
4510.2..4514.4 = 24.75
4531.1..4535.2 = 23.94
